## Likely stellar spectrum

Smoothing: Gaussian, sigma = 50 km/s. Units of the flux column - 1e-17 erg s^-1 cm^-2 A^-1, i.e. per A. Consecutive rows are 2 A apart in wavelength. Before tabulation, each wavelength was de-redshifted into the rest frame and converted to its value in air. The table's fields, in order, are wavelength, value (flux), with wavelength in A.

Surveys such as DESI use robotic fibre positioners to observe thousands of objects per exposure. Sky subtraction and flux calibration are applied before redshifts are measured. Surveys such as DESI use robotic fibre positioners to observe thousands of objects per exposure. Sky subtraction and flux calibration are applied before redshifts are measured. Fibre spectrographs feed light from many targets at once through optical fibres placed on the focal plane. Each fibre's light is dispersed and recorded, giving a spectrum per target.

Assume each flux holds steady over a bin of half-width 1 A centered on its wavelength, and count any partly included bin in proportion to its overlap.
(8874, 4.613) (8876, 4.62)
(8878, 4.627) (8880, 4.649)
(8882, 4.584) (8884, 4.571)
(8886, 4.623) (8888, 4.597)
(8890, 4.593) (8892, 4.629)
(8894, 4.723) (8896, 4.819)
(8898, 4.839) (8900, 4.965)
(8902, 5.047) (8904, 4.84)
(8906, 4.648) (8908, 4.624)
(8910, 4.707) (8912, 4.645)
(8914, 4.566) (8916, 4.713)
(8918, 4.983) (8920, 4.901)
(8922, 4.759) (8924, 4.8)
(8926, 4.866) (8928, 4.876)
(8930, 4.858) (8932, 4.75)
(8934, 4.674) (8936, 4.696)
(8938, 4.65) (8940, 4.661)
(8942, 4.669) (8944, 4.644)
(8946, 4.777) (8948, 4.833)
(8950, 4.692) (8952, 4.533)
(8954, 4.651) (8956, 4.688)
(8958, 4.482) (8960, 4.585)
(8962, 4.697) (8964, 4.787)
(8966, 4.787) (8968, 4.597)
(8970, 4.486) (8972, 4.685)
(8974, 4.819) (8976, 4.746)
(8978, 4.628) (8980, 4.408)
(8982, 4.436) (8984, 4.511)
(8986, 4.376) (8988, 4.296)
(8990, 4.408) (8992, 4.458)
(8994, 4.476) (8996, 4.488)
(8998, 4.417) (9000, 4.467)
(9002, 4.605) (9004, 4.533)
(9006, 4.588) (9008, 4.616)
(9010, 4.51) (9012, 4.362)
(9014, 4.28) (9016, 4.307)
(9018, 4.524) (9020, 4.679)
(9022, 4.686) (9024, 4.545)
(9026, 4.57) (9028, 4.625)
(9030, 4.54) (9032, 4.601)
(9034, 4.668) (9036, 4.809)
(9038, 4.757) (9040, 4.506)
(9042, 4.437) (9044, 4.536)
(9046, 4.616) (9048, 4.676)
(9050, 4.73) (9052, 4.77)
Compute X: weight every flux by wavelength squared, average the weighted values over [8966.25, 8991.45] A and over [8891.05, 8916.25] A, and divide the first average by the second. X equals 1.0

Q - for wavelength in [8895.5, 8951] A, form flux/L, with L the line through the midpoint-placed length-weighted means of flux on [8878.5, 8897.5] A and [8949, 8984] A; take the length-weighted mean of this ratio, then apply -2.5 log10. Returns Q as -0.03 mag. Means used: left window 4.65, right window 4.63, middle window 4.77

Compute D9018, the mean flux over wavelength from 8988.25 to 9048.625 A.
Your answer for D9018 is 4.54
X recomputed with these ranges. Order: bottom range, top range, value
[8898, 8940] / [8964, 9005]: 0.96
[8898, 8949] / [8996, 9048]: 0.98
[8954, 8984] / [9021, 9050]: 1.01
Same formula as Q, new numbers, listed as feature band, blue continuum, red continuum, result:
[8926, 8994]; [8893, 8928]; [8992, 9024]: 0.00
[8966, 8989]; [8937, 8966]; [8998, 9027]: 0.01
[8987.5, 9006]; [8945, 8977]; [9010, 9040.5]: 0.03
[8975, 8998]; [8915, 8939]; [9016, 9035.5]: 0.05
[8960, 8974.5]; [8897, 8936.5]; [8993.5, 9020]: -0.02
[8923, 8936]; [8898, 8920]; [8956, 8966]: -0.01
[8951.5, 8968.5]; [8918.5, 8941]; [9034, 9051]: 0.02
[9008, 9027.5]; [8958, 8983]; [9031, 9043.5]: 0.03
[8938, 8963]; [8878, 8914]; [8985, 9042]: -0.01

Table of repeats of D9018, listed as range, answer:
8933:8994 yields 4.61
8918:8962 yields 4.72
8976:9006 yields 4.48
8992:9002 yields 4.48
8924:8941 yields 4.76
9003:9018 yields 4.46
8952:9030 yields 4.55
